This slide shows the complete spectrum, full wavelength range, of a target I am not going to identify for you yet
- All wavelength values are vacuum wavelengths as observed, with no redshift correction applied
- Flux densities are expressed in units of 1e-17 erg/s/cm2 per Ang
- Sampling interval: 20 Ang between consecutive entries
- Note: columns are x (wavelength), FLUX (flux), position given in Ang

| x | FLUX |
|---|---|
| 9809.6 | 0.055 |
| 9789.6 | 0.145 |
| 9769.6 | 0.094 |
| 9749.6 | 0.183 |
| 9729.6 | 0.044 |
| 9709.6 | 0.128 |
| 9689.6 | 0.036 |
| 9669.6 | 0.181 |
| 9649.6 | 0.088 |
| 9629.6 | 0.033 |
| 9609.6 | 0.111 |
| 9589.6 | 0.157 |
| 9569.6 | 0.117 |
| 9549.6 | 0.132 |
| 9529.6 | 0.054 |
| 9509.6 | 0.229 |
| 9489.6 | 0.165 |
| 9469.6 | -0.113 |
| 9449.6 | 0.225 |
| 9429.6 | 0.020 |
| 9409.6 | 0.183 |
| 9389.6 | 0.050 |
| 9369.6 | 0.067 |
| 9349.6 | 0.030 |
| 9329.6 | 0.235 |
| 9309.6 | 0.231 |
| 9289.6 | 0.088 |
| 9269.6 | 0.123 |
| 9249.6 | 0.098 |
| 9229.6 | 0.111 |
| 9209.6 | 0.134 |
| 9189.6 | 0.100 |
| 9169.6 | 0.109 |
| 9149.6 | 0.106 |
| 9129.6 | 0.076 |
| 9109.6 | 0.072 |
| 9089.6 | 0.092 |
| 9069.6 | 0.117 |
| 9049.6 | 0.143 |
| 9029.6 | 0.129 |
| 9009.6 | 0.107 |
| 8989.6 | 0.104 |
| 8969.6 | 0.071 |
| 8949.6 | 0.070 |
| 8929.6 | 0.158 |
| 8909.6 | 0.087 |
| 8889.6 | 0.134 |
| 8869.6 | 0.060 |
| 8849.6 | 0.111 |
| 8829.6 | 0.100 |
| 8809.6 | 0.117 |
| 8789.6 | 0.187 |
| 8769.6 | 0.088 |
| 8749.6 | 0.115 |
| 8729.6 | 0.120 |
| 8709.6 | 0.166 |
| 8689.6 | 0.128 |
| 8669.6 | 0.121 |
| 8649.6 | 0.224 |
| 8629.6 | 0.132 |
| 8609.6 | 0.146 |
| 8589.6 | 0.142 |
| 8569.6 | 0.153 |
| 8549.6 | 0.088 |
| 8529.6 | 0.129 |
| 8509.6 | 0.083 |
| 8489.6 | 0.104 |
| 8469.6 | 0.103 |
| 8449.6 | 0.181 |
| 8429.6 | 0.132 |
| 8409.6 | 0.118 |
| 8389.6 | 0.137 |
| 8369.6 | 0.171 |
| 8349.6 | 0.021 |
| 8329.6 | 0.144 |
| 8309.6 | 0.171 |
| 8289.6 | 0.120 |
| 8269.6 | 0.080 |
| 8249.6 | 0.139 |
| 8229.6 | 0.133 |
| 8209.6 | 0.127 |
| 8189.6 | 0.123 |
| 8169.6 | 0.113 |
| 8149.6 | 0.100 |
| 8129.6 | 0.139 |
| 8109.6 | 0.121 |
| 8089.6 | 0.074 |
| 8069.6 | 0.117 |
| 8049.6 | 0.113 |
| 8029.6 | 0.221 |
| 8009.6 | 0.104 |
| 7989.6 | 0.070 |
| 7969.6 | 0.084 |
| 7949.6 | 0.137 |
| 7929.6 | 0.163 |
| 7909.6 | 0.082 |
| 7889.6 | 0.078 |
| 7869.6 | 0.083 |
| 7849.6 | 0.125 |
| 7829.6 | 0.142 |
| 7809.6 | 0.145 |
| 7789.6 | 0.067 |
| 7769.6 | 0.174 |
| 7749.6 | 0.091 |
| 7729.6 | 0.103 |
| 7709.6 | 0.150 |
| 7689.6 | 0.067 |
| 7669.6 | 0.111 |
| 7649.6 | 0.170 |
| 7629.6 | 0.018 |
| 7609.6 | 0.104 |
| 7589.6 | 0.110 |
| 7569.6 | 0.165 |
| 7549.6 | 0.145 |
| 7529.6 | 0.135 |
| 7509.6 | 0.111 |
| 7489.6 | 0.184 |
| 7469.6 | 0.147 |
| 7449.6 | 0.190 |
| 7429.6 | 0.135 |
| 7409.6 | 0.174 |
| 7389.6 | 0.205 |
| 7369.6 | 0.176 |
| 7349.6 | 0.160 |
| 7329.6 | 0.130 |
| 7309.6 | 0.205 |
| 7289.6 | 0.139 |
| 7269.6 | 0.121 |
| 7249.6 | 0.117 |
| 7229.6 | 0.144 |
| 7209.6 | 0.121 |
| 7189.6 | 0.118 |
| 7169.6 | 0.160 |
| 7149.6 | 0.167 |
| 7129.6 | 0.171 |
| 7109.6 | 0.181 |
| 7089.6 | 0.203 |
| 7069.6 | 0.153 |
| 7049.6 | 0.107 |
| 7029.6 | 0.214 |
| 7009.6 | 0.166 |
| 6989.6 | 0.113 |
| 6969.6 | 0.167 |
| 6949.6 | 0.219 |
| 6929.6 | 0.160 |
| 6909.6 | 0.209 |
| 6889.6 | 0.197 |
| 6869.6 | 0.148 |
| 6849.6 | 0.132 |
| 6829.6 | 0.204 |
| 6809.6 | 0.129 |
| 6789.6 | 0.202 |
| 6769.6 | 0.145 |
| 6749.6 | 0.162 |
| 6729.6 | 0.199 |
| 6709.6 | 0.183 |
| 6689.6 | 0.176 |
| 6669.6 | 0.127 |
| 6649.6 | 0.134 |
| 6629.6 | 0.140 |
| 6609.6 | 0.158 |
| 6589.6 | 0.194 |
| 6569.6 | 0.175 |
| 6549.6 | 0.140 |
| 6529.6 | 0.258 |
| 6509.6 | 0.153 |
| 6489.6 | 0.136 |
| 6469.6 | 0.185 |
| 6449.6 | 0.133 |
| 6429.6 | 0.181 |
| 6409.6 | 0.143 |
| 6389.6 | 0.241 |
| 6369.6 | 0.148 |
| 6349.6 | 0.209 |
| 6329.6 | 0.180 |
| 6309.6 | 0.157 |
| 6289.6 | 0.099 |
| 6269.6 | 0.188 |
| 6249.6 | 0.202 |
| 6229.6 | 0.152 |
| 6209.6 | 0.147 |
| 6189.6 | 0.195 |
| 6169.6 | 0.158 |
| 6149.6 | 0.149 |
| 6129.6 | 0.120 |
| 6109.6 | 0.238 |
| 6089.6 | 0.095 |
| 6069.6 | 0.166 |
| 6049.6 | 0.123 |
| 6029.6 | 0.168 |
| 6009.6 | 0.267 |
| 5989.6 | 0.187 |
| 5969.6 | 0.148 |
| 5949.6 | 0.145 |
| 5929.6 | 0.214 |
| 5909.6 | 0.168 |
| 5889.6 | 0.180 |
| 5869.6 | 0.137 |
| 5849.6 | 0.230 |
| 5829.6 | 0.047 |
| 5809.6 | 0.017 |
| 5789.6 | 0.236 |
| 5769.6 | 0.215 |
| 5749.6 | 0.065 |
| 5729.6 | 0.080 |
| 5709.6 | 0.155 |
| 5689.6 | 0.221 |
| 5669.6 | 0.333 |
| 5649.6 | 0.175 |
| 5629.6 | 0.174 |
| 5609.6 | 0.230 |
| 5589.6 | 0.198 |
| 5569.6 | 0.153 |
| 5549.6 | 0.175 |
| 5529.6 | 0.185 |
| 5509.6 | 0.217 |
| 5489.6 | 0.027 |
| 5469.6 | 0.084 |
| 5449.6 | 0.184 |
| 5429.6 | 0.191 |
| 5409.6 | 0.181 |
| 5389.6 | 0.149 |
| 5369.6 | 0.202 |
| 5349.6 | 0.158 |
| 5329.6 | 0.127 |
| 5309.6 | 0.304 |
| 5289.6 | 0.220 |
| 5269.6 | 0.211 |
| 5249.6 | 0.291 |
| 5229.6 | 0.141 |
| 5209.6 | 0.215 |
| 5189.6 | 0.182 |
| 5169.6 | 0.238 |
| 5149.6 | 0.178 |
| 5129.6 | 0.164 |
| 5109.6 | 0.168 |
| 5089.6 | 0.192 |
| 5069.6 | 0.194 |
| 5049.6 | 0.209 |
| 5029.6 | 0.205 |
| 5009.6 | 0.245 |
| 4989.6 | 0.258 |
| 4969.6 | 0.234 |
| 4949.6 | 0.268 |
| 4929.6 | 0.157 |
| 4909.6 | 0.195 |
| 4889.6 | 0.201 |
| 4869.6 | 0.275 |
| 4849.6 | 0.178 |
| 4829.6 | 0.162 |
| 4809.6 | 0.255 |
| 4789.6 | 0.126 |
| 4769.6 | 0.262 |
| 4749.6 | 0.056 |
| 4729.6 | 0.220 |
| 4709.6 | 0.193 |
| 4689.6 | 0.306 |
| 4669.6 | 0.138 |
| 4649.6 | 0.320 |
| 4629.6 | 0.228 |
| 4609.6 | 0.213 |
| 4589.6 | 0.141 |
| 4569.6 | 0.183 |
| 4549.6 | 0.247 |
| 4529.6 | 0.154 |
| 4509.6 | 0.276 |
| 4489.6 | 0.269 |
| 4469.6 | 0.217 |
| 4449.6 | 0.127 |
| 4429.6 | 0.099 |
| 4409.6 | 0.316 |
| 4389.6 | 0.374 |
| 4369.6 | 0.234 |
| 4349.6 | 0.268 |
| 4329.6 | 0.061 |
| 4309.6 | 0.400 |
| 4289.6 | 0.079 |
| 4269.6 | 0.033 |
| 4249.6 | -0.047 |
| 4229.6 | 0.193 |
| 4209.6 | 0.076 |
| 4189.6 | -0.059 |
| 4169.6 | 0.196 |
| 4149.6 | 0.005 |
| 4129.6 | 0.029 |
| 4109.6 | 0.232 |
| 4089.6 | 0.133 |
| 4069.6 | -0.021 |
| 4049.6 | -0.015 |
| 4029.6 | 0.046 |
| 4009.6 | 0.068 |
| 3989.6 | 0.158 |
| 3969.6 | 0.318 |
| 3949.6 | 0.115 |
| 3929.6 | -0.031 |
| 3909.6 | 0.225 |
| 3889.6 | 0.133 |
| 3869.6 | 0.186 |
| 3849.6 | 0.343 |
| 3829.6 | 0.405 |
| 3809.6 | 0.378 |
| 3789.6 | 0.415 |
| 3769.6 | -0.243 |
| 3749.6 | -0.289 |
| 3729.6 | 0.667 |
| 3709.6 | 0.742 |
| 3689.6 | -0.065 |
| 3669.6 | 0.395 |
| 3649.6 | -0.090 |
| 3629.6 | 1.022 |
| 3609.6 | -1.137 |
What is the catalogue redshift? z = 0.132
